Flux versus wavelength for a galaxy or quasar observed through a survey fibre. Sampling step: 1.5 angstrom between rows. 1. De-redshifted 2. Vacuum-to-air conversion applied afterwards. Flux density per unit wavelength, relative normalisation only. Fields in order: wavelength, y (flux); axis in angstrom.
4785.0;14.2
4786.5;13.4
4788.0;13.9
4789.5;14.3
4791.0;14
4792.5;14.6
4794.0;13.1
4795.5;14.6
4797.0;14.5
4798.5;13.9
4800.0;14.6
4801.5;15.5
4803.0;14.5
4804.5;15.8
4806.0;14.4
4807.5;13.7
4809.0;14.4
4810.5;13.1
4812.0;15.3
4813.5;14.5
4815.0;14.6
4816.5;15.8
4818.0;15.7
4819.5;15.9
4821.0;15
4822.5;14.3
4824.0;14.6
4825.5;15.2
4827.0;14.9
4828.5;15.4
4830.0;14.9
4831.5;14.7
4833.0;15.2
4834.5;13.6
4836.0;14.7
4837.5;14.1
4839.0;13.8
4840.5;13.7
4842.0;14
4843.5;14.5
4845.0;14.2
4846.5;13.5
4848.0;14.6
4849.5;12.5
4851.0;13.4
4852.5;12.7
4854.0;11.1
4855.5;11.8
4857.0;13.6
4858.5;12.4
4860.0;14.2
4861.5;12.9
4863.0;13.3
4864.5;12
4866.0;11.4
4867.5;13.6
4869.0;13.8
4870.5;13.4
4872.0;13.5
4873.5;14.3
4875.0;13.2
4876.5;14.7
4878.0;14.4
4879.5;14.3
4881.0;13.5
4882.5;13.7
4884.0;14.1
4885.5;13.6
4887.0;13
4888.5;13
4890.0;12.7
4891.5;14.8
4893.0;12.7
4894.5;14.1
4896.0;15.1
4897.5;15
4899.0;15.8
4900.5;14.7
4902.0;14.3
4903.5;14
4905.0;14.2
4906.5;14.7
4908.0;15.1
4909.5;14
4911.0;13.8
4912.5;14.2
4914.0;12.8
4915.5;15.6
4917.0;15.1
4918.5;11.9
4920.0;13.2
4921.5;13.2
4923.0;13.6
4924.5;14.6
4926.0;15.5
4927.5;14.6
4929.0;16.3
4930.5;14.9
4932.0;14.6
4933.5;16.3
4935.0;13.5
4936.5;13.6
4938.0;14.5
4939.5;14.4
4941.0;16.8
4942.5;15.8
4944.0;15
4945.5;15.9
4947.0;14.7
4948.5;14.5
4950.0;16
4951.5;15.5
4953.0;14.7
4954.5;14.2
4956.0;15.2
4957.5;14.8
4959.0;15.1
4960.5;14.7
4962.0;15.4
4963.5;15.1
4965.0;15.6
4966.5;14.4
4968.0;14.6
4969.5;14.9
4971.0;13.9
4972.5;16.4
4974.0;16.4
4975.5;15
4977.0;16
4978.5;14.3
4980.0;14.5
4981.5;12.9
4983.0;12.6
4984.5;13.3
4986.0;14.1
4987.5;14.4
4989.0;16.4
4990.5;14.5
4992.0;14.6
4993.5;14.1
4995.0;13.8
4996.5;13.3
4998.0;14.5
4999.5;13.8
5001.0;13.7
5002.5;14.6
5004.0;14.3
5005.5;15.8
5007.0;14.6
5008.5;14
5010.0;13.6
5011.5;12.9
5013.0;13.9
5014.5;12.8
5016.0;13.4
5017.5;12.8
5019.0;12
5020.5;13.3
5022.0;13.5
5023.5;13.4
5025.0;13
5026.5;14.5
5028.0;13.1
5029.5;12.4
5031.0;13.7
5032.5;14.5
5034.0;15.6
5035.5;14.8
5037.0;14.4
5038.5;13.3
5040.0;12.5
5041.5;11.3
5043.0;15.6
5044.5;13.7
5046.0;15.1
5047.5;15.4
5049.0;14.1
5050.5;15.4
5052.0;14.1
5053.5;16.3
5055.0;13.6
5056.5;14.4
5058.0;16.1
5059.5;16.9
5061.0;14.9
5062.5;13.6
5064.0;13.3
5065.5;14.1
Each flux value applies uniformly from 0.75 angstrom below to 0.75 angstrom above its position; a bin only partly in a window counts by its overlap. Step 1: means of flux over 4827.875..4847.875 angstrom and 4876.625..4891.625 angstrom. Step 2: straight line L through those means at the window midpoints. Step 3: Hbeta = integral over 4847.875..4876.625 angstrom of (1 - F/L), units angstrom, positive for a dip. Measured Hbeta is 1.94 angstrom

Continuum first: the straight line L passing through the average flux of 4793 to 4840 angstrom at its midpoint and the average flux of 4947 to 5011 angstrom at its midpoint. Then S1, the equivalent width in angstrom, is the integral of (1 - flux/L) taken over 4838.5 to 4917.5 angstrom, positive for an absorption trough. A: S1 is 4.8 angstrom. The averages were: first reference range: 14.6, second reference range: 14.6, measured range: 13.7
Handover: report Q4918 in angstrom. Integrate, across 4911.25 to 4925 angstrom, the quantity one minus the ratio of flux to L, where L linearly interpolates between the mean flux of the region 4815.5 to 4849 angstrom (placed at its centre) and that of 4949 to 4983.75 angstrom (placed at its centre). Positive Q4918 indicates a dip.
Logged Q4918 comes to 0.93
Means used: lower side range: 14.6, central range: 13.8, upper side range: 14.9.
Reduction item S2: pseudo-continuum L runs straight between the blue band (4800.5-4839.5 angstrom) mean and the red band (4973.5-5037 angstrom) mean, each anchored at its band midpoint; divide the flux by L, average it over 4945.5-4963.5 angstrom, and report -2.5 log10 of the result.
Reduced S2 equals -0.06 mag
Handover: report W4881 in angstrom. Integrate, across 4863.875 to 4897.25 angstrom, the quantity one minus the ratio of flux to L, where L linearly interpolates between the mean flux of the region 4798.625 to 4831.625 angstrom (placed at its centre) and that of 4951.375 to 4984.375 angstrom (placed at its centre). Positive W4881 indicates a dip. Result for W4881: 2.7 angstrom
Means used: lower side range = 14.8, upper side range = 14.8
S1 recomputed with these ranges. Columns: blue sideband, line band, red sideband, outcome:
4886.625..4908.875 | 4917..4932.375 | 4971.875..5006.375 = 0.0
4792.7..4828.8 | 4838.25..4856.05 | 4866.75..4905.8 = 1.3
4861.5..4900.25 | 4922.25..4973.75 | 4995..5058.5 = -4.4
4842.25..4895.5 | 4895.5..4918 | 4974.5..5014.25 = -1.5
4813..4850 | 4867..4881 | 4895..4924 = 0.5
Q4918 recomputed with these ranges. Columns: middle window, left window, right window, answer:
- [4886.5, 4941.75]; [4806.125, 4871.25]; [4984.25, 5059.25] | -1.3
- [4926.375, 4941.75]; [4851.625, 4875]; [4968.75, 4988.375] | -1.2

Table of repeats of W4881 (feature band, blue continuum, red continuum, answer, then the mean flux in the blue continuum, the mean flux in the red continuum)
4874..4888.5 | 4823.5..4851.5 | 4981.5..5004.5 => 0.45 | 14.3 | 14.1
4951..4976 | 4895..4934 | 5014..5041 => -1.77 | 14.5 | 13.5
